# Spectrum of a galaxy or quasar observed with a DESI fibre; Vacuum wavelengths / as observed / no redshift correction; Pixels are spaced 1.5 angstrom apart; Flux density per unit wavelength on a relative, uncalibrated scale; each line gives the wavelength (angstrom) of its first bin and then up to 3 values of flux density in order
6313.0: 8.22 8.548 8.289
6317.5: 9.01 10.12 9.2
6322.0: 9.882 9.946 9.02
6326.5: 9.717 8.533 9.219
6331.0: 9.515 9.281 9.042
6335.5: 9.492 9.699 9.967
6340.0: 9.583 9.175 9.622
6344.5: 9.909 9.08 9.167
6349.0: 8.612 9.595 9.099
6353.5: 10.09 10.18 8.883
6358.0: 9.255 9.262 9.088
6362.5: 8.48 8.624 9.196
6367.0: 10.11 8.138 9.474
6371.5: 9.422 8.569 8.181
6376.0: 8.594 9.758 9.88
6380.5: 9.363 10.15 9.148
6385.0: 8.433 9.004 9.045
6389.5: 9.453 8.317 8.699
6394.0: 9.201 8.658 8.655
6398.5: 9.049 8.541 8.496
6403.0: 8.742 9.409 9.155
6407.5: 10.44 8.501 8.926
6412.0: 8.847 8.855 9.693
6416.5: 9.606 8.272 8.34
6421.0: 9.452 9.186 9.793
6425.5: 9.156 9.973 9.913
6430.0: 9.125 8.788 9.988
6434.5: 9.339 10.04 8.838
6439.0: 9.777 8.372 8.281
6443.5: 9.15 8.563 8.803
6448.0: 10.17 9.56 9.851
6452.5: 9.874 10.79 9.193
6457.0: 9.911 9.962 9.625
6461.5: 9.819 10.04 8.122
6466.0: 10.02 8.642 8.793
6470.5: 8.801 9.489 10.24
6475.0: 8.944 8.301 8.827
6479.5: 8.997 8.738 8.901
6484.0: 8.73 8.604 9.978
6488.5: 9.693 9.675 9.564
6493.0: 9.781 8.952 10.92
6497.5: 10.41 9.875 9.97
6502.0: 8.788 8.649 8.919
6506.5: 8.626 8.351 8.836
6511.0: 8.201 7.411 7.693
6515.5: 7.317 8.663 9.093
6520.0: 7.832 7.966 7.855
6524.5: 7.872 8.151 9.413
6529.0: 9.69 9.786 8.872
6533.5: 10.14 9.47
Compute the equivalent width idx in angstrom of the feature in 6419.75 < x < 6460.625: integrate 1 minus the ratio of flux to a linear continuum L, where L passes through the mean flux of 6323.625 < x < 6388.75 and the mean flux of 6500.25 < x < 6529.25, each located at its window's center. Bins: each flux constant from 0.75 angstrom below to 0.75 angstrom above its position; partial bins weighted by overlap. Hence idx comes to -3.0 angstrom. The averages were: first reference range 9.25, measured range 9.45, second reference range 8.42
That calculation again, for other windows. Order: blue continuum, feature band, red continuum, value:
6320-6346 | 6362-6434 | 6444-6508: 2.4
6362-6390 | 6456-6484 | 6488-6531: -0.8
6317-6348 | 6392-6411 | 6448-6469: 1.2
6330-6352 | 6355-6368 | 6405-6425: 0.2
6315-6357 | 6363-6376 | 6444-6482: 0.6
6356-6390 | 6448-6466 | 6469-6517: -1.4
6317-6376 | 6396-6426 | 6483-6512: 0.7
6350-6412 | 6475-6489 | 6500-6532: -0.5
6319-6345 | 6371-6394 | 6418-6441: 0.8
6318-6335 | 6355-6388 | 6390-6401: -0.5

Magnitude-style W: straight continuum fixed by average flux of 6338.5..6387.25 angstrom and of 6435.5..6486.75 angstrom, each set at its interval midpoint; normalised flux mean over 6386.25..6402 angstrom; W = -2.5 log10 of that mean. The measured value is 0.05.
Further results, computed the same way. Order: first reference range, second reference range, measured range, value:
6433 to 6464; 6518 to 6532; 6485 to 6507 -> -0.06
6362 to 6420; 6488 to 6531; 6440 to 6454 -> -0.04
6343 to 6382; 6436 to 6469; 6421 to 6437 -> -0.02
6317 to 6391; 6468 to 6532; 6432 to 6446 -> -0.01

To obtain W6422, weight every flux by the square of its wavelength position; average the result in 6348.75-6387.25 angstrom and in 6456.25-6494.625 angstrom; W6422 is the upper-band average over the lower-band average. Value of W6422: 1.04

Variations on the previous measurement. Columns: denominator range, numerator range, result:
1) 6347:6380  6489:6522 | 1.01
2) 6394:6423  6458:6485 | 1.04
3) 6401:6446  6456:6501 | 1.04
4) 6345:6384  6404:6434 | 1.02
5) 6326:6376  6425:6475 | 1.05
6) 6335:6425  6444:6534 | 1.03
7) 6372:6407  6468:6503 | 1.07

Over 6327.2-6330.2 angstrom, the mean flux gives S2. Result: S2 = 8.88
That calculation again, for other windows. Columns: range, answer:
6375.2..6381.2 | 9.39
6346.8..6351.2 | 9.12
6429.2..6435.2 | 9.31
